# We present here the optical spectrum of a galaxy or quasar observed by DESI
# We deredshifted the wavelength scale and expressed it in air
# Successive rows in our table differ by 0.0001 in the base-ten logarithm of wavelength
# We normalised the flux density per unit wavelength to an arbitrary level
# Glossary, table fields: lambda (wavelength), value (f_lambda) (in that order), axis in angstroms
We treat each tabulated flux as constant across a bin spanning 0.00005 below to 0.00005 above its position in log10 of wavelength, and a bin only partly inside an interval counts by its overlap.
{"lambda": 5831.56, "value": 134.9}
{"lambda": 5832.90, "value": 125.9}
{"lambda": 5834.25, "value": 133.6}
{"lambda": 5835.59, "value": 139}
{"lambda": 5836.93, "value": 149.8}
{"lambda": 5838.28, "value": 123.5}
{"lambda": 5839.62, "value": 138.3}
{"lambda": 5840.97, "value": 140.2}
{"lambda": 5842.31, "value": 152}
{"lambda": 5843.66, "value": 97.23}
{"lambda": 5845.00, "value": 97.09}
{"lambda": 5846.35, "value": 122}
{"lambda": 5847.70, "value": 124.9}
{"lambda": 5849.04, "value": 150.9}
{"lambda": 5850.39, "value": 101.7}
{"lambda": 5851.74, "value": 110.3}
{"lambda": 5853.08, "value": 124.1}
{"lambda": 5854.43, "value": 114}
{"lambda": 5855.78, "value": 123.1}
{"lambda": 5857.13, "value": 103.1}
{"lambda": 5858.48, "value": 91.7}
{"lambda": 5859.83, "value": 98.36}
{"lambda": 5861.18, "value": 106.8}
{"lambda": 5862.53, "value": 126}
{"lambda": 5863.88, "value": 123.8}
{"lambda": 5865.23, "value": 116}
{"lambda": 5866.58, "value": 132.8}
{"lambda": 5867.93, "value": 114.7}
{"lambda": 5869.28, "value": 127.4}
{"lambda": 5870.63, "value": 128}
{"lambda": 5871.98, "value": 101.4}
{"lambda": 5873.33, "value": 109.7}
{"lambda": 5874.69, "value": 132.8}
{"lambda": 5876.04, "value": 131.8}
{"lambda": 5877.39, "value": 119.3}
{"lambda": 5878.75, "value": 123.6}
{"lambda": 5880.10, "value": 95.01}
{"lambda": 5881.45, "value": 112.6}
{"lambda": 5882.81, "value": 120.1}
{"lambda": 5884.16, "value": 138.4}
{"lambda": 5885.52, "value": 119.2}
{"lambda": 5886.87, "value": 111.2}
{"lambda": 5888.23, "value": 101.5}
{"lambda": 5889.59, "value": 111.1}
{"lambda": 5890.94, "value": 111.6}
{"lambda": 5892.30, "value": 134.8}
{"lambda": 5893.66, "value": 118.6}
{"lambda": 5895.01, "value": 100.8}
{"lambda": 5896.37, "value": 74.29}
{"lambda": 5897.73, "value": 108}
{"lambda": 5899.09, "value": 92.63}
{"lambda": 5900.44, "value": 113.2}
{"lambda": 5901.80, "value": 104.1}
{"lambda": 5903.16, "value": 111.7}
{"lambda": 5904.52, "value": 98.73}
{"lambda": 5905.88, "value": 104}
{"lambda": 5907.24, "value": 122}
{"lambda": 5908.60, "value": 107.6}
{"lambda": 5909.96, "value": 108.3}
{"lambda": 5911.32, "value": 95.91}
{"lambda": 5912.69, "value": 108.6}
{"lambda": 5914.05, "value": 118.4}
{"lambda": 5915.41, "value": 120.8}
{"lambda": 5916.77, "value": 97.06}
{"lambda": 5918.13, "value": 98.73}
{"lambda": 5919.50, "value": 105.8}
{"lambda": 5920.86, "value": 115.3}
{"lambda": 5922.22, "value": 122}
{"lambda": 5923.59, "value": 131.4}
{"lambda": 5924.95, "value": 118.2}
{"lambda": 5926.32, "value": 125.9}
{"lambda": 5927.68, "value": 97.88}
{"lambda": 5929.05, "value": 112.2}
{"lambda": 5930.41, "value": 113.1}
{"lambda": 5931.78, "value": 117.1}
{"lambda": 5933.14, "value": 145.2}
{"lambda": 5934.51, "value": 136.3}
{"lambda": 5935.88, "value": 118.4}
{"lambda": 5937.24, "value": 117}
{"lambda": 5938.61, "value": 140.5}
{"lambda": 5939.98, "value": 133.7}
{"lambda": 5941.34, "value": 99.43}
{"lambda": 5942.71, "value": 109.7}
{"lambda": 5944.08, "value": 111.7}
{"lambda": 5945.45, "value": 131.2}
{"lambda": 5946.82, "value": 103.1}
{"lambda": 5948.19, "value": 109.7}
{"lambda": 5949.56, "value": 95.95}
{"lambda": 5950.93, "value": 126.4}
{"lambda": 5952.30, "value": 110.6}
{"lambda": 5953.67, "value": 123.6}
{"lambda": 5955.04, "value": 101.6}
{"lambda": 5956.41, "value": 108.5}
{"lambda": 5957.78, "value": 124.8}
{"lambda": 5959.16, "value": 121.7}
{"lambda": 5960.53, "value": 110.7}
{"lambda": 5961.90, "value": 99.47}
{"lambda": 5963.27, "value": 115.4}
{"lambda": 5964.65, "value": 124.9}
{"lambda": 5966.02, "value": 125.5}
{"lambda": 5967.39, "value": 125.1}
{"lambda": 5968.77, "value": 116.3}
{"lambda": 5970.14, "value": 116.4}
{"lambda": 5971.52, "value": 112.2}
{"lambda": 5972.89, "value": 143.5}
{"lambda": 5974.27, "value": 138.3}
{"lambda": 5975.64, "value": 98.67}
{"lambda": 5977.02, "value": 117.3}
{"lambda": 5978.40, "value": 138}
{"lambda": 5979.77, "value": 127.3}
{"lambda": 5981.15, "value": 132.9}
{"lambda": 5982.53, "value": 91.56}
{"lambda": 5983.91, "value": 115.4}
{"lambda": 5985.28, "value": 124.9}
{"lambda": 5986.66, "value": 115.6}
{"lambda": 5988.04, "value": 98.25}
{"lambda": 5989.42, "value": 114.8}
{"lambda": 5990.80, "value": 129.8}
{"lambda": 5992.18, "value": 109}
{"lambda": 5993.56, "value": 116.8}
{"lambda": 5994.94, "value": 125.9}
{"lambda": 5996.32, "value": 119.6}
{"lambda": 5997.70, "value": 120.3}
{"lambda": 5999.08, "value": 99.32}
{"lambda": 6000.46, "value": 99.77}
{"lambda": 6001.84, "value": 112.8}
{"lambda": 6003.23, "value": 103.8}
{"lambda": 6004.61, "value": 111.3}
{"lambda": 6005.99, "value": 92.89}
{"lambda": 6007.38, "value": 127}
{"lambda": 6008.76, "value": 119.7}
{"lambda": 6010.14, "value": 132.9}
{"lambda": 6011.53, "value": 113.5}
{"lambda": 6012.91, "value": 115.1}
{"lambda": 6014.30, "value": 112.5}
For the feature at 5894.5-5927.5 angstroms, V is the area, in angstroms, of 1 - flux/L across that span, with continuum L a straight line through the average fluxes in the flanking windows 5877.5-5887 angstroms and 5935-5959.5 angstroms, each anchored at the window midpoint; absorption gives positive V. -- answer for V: 2.4 angstroms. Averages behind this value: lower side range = 118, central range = 108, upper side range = 116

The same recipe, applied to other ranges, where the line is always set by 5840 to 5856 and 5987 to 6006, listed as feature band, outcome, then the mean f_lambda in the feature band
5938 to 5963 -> 0.1 angstroms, 115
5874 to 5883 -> 0.0 angstroms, 119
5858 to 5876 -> 0.5 angstroms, 117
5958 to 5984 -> -1.4 angstroms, 120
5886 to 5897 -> 1.0 angstroms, 108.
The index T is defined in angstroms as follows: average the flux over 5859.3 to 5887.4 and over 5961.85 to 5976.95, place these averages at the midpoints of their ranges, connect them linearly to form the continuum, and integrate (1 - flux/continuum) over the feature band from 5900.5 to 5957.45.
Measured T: 2.6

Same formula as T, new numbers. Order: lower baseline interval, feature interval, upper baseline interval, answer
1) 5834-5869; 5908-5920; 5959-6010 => 1.2 angstroms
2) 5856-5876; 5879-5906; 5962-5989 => 1.7 angstroms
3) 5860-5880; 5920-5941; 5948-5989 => -0.8 angstroms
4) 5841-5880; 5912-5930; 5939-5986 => 0.7 angstroms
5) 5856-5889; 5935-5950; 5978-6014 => 0.0 angstroms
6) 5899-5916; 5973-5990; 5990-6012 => -0.8 angstroms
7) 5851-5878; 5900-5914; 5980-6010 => 1.0 angstroms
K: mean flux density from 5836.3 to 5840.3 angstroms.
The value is 137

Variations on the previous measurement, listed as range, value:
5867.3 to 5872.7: 118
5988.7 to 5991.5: 122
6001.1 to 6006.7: 105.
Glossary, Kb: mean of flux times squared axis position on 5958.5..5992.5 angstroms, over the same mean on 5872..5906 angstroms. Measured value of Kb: 1.09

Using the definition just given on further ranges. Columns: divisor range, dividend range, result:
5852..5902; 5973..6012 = 1.06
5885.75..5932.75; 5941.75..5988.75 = 1.08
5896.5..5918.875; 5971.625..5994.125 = 1.15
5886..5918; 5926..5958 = 1.10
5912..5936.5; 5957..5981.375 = 1.05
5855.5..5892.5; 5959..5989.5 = 1.05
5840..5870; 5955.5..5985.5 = 1.05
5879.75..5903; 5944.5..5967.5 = 1.07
